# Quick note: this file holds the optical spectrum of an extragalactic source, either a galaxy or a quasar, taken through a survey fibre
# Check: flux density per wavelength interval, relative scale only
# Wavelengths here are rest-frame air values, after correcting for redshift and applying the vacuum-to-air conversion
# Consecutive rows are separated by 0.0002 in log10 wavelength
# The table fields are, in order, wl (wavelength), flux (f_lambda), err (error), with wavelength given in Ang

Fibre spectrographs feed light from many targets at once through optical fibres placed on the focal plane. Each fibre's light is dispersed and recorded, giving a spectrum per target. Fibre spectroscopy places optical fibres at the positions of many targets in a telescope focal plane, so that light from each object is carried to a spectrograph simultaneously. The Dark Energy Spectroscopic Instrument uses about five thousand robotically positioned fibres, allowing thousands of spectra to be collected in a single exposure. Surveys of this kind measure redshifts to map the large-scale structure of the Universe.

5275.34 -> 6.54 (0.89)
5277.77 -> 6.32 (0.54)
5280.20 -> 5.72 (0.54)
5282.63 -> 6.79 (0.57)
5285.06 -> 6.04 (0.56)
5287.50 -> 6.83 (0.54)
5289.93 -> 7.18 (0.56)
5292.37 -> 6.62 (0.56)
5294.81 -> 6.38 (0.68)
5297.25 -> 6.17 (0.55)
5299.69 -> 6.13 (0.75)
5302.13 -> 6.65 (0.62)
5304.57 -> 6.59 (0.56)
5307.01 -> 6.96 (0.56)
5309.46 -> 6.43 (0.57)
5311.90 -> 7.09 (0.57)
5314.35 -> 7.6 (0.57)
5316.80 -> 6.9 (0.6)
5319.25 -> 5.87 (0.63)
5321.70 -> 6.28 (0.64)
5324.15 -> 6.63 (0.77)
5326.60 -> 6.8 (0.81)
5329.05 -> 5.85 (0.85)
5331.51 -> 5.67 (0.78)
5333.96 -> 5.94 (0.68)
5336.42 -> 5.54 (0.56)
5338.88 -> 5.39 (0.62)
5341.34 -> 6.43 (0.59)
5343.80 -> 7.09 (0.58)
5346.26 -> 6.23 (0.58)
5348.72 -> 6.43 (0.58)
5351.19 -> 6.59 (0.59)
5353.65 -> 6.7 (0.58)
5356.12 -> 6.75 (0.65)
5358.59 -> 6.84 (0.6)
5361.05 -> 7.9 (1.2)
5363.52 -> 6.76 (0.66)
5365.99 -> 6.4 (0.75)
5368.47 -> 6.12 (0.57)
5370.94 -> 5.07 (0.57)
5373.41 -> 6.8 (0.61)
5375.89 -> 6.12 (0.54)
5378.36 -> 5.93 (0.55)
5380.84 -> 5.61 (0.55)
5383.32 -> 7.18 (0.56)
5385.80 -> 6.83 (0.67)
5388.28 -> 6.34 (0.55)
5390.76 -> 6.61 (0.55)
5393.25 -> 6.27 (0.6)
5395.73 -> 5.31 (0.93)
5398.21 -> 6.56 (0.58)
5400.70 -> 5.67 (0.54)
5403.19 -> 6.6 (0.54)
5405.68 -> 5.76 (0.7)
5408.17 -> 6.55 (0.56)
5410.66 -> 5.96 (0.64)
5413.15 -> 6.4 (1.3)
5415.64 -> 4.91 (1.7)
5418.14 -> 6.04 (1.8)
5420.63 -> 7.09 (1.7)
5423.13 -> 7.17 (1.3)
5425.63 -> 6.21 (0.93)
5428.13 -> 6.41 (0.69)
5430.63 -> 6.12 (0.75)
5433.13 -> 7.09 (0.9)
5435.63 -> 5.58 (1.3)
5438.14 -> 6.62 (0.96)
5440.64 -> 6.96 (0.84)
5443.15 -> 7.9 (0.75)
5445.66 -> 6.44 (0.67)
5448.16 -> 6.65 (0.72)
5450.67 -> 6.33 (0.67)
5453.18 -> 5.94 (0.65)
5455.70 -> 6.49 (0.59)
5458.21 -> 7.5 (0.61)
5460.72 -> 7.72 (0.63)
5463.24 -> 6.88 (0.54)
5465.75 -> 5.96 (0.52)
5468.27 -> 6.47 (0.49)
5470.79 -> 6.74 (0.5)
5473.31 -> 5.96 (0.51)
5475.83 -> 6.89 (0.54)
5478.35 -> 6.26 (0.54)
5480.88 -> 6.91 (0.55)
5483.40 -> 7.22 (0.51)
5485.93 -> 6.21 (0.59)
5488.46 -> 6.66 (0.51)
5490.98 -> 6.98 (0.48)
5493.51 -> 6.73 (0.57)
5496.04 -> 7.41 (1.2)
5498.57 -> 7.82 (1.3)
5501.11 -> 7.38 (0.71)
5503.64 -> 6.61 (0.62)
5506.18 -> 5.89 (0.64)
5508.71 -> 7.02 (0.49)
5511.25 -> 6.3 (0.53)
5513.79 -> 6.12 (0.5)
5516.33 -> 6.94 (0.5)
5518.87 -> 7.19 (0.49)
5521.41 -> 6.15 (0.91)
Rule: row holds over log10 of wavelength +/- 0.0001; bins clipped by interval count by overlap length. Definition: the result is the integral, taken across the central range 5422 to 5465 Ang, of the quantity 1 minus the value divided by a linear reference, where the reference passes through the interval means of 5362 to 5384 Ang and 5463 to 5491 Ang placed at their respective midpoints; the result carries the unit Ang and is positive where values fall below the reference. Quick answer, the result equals -1.6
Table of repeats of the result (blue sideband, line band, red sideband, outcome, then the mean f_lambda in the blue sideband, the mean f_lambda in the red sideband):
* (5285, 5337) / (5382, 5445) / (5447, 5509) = 2.2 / 6.48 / 6.74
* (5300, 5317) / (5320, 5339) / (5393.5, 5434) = 1.9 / 6.85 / 6.23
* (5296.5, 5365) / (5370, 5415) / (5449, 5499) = 2.9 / 6.51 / 6.74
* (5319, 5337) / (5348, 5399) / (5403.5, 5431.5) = -2.1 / 6.1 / 6.25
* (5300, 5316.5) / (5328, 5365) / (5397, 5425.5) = 1.2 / 6.85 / 6.24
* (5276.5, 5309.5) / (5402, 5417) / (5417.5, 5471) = 1.3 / 6.49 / 6.66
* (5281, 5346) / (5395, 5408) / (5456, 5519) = 1.1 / 6.45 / 6.78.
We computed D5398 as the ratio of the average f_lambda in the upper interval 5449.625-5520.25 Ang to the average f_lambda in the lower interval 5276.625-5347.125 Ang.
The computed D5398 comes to 1.05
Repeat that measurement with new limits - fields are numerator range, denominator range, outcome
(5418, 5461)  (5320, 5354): 1.07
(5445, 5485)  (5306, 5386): 1.03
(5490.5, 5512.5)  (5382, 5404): 1.08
